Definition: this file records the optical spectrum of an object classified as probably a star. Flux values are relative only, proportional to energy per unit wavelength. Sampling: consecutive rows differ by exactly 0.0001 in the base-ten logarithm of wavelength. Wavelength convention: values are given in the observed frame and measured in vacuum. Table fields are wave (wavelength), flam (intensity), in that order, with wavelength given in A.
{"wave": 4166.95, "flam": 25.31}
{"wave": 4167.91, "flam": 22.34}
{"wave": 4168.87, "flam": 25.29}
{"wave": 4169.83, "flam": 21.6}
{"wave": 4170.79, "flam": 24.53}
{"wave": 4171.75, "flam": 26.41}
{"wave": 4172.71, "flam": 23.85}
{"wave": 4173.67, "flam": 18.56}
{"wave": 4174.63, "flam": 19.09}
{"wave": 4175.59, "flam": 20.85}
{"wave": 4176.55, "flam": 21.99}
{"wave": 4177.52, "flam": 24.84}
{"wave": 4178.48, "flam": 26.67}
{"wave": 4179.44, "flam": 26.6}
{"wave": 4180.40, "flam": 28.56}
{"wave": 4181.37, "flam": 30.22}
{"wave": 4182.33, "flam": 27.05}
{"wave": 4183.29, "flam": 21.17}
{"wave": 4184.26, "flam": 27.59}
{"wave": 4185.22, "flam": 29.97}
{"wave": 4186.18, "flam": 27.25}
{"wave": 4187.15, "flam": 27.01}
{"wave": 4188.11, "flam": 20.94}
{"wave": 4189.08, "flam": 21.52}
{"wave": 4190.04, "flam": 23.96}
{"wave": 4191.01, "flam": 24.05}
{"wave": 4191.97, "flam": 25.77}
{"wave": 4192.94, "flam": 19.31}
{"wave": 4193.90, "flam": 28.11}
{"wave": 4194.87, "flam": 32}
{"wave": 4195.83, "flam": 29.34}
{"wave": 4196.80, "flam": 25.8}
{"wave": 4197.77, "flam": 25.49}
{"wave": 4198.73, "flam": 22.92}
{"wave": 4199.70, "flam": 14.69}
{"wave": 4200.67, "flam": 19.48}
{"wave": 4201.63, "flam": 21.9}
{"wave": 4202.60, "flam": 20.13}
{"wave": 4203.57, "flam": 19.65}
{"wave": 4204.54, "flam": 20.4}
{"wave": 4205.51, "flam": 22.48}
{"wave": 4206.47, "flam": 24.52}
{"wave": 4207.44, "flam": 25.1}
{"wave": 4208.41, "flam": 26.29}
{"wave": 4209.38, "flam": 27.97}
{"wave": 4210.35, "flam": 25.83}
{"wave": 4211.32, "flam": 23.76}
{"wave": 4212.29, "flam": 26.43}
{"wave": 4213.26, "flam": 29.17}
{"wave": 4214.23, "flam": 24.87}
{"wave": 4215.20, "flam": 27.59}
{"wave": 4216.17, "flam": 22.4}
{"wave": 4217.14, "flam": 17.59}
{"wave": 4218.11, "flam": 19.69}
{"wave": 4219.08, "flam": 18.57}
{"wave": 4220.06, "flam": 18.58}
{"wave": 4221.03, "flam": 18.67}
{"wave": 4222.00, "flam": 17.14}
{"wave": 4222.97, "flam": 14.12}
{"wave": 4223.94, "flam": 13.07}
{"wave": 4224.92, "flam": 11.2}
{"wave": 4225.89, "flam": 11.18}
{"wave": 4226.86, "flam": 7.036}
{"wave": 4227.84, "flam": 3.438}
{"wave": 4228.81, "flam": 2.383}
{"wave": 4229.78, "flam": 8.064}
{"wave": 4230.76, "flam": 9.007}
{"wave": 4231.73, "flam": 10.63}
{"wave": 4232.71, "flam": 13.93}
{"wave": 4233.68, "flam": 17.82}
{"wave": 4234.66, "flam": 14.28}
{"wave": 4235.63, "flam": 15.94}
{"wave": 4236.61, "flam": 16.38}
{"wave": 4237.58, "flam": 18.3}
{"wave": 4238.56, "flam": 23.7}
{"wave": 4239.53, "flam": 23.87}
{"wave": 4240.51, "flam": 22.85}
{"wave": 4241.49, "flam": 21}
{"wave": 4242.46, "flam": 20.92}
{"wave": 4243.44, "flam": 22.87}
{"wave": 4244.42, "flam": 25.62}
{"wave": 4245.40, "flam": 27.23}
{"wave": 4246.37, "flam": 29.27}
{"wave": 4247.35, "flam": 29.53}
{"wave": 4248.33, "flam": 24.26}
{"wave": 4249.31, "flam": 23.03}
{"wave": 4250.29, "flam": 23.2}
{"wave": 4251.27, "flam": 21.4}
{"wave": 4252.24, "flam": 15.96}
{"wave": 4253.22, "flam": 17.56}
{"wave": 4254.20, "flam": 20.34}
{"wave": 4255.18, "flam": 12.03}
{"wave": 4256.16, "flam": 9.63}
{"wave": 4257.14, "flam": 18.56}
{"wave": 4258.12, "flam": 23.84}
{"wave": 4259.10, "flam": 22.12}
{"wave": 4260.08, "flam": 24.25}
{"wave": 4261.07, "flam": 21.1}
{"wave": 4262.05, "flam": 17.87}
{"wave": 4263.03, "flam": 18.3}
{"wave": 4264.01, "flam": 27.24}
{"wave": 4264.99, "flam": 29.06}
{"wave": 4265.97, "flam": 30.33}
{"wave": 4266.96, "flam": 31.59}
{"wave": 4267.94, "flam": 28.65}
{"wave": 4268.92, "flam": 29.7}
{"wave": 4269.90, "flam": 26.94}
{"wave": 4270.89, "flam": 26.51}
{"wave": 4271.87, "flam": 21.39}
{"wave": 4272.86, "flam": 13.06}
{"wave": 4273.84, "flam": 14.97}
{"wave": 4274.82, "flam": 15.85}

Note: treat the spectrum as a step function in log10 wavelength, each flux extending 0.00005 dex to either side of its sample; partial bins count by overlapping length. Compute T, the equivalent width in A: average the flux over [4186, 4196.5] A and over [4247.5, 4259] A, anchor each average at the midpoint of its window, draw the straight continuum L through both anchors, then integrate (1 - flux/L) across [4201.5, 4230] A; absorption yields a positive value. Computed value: 5.2 A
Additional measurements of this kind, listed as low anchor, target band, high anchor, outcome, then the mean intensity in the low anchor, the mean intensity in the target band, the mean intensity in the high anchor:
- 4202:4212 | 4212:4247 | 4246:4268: 7.83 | 23.6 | 17.9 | 22.4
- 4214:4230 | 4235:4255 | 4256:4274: -2.64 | 15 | 22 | 23.3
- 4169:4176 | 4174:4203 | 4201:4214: -1.69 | 22.3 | 24.5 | 24.1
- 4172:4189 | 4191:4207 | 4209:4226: -0.40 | 24.8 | 23.3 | 20.6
